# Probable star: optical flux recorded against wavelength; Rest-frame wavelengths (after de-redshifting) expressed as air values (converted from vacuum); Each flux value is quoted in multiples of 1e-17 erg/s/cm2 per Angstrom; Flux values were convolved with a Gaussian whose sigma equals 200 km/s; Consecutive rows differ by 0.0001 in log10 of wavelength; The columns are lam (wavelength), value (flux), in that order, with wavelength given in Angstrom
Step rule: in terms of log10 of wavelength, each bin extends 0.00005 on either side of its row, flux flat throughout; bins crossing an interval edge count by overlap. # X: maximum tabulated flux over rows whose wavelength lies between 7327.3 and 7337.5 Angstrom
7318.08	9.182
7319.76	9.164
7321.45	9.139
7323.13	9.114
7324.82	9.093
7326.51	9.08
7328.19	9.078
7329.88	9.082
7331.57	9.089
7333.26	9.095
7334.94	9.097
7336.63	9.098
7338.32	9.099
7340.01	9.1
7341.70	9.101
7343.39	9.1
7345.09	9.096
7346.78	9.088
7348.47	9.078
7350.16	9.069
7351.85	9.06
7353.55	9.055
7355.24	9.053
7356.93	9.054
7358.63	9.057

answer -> 9.098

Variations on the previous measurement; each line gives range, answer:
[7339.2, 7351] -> 9.101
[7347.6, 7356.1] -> 9.078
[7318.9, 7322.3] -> 9.164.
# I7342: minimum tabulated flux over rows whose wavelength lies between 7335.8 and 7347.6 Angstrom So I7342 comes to 9.088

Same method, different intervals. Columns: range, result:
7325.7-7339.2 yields 9.078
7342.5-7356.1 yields 9.053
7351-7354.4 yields 9.055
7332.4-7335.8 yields 9.095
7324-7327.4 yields 9.08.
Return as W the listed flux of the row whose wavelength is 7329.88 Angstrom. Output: 9.082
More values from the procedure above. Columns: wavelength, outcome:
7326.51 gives 9.08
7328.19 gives 9.078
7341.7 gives 9.101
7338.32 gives 9.099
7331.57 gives 9.089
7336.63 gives 9.098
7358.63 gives 9.057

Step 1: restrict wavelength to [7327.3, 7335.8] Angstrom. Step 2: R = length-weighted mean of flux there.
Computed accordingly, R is 9.1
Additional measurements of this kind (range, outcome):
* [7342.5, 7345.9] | 9.08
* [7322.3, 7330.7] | 9.09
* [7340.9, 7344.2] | 9.1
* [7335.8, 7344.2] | 9.1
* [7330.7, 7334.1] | 9.09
